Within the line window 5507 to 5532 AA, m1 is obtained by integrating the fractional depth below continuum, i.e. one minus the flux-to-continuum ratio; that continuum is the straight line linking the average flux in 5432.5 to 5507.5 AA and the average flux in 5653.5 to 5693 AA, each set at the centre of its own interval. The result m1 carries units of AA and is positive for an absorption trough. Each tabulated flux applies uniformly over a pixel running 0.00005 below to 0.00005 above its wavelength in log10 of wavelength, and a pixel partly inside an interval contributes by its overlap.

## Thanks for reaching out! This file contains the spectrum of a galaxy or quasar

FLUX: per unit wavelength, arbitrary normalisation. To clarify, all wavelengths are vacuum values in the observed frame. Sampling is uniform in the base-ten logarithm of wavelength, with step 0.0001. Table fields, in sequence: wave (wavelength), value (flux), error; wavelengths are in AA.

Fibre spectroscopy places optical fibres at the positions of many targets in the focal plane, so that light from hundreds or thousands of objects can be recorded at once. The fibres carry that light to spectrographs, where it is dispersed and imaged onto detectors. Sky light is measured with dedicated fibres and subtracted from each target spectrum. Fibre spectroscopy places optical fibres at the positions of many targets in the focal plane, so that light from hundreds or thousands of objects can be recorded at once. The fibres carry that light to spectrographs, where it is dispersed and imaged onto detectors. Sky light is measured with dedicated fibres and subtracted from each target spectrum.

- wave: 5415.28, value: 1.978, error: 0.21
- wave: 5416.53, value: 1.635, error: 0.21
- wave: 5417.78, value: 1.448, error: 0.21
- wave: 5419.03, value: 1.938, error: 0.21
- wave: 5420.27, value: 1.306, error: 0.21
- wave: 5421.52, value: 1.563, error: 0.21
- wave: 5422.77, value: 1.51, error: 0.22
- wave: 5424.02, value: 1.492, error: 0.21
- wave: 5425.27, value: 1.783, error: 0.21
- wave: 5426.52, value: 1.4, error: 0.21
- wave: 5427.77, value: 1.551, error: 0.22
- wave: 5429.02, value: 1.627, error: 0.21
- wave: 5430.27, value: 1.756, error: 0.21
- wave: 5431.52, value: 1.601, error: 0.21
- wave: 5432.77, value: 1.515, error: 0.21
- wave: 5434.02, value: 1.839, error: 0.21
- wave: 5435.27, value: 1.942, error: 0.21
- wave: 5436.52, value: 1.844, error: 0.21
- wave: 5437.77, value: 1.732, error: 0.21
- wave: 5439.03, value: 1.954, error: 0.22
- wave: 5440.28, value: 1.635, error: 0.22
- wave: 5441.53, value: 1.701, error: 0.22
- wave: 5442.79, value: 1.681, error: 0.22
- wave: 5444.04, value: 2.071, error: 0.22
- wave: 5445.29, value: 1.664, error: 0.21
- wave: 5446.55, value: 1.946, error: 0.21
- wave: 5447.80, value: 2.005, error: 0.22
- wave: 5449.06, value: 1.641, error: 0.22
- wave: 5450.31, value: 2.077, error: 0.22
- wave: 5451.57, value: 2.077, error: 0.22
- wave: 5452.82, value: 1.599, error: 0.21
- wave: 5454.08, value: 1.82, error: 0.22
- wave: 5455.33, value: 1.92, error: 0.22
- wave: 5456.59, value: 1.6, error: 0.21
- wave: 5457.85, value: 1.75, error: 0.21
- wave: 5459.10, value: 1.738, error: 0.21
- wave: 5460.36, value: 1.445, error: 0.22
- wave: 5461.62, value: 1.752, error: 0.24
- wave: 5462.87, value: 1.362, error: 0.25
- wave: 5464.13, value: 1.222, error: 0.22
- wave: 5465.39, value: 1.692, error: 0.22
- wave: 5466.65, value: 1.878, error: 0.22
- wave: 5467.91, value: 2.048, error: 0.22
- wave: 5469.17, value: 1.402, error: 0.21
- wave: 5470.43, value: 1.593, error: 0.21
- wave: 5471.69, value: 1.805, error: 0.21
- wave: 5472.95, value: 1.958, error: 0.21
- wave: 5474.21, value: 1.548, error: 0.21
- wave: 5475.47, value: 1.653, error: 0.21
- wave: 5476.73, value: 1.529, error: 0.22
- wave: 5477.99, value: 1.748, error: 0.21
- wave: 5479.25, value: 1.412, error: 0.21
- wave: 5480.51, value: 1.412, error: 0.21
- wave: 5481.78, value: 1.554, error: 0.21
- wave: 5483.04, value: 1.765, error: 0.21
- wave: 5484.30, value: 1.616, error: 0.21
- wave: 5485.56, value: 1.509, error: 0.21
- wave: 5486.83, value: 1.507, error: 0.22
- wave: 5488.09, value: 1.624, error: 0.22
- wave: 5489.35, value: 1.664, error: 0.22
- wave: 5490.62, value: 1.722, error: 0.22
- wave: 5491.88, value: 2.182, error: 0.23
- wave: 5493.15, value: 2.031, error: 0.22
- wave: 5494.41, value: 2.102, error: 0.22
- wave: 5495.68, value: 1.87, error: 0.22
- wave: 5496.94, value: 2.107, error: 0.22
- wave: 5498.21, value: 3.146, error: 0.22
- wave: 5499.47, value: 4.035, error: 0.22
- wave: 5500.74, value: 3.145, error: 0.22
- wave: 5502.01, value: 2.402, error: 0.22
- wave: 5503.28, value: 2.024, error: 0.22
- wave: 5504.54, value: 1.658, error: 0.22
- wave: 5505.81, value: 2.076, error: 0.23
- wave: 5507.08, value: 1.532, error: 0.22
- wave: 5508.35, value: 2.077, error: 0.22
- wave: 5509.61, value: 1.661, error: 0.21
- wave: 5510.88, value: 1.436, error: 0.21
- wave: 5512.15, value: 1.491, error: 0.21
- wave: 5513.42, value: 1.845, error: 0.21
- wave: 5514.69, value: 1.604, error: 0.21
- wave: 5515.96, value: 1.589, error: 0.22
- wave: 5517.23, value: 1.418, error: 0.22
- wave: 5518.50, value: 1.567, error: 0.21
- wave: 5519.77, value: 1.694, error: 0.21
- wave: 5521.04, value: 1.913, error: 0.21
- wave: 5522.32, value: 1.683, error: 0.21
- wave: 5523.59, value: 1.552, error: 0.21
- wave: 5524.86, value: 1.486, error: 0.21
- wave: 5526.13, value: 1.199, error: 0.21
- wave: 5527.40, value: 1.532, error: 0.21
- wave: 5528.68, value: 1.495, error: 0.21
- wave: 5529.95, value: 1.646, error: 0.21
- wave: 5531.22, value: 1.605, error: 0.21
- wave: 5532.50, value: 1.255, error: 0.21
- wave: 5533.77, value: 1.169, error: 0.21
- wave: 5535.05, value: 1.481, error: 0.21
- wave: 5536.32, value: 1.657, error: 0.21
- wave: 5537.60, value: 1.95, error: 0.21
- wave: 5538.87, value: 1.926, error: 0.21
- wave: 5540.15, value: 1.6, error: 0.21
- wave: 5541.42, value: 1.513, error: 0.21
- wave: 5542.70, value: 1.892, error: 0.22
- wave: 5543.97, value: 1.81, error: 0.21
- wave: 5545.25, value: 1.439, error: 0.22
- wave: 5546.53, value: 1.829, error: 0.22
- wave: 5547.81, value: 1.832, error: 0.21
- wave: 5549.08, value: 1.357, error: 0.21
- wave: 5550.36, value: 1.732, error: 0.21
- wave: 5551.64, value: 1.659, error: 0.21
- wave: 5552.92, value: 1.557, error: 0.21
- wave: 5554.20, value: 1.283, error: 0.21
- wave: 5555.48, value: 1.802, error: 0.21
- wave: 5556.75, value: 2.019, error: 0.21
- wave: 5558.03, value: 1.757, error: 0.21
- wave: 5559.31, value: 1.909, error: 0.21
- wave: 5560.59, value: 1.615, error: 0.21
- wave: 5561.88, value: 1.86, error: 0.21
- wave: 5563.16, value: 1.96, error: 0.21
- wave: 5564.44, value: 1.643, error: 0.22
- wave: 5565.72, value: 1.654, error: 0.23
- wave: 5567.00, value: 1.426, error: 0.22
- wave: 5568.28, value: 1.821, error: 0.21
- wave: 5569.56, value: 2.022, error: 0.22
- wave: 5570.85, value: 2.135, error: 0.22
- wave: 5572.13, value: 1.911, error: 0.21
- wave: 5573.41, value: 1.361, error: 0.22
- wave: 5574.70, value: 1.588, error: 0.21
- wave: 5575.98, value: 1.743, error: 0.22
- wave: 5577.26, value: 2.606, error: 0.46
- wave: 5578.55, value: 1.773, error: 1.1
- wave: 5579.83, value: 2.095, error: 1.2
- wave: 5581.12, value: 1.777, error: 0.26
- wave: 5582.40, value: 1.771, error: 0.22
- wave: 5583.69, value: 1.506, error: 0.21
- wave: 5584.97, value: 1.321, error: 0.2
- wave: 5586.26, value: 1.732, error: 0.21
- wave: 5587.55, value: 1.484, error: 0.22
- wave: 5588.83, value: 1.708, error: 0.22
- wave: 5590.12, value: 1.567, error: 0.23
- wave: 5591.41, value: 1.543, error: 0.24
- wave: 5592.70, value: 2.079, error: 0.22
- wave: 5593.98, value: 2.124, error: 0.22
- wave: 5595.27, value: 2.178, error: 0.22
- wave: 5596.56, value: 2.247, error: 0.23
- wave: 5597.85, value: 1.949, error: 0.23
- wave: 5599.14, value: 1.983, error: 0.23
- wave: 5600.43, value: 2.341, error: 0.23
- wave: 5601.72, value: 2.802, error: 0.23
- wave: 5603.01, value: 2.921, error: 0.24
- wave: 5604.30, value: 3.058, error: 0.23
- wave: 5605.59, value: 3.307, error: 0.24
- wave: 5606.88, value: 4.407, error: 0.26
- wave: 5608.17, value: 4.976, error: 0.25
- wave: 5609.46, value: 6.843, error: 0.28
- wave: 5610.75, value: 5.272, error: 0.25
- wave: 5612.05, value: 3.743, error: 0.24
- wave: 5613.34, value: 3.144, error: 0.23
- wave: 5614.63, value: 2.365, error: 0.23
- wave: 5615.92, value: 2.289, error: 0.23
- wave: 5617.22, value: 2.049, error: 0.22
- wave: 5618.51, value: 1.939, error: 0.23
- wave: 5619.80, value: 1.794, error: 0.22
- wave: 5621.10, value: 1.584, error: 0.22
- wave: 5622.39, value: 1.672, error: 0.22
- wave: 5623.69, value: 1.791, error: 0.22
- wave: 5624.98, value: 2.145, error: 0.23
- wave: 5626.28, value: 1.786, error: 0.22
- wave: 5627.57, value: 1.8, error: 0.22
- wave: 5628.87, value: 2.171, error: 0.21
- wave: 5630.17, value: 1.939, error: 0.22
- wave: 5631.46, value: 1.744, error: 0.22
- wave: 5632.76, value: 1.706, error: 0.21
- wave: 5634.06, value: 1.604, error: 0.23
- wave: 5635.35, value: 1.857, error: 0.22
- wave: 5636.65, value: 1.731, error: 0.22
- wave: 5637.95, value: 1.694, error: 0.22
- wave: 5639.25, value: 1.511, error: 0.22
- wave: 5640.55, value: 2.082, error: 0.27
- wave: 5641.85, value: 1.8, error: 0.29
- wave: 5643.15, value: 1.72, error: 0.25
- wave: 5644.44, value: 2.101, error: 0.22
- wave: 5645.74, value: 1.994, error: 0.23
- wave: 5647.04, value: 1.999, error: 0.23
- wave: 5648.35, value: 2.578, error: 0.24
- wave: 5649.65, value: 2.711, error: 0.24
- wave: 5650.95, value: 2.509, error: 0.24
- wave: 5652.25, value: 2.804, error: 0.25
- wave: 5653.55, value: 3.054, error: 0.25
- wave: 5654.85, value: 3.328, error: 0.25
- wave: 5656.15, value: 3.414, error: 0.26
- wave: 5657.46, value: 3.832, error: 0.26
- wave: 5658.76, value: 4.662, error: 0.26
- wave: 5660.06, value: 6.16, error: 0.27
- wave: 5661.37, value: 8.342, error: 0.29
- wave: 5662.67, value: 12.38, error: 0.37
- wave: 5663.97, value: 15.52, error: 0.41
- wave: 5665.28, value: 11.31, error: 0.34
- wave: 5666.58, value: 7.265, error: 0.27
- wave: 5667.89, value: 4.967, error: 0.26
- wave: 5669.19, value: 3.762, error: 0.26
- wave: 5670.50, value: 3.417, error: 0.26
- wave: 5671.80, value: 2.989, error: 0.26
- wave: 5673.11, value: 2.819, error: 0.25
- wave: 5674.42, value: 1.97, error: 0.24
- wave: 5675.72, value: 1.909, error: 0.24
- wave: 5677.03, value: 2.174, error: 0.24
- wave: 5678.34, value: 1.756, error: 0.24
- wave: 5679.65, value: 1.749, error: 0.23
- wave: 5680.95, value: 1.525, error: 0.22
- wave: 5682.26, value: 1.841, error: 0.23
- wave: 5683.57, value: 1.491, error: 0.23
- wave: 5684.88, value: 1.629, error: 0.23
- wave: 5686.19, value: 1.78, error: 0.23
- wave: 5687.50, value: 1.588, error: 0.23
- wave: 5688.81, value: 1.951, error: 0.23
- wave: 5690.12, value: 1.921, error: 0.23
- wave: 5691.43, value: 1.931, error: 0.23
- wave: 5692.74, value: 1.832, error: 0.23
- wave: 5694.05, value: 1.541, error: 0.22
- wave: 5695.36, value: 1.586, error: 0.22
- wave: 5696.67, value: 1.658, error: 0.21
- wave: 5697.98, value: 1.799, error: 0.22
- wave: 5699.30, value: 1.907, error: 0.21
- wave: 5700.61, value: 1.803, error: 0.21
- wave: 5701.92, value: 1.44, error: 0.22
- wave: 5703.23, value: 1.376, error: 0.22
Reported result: 8.1 AA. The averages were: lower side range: 1.84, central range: 1.6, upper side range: 4.04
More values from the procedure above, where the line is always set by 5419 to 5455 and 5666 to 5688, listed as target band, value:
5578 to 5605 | 3.55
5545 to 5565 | 4.23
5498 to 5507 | -2.64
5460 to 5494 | 4.02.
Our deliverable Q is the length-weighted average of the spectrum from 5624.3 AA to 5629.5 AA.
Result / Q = 1.97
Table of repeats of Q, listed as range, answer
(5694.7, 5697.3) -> 1.62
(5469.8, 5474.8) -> 1.73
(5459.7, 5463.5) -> 1.52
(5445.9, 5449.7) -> 1.86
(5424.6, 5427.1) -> 1.59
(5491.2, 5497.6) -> 2.06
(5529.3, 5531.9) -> 1.62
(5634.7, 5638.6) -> 1.76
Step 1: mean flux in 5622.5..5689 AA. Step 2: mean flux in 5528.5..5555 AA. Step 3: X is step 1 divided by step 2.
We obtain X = 2.0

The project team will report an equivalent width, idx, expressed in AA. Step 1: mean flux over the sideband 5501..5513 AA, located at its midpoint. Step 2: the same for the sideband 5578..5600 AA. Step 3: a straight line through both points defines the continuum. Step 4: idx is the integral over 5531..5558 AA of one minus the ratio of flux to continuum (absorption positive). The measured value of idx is 2.9 AA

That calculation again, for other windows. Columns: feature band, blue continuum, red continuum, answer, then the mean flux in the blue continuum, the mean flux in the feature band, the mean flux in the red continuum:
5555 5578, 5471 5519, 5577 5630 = 4.24 AA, 1.87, 1.82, 2.42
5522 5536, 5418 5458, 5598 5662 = 4.82 AA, 1.73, 1.46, 2.79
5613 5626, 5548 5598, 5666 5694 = 0.15 AA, 1.78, 2.04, 2.45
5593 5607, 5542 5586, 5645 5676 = 1.63 AA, 1.75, 2.59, 4.85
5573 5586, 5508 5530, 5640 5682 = 4.35 AA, 1.6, 1.76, 4.07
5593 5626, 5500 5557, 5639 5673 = 6.37 AA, 1.69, 2.82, 4.56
